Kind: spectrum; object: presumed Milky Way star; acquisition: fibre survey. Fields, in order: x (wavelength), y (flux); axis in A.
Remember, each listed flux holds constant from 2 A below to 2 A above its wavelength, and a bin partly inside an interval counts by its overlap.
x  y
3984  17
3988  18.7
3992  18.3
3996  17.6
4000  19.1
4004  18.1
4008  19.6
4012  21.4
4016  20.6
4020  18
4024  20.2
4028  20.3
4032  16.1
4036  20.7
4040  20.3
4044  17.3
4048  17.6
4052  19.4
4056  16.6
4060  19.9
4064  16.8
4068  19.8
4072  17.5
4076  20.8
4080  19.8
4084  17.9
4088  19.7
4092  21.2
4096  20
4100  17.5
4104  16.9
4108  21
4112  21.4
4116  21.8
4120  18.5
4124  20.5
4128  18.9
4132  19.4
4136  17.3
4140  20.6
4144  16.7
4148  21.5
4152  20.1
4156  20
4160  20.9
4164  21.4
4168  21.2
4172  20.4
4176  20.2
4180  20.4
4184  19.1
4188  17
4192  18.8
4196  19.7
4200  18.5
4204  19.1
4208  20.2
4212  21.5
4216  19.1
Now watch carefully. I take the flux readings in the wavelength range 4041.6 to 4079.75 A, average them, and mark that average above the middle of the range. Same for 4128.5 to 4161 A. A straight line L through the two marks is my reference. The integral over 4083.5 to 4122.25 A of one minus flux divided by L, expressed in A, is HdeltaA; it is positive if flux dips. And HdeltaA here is -1.36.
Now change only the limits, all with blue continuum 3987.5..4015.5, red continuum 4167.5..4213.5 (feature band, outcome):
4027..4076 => 1.6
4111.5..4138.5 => -0.3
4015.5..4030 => -0.4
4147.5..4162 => -0.8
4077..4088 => 0.1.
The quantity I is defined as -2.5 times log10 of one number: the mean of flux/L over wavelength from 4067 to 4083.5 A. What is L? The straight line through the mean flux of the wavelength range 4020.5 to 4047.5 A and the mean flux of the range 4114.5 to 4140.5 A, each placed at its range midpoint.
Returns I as -0.01 mag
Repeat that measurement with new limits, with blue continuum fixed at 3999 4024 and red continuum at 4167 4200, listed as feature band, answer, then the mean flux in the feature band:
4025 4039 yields 0.02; 19.2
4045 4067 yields 0.08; 18.1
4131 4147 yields 0.05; 18.6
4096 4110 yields 0.05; 18.7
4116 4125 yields -0.02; 19.9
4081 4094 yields -0.01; 19.6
